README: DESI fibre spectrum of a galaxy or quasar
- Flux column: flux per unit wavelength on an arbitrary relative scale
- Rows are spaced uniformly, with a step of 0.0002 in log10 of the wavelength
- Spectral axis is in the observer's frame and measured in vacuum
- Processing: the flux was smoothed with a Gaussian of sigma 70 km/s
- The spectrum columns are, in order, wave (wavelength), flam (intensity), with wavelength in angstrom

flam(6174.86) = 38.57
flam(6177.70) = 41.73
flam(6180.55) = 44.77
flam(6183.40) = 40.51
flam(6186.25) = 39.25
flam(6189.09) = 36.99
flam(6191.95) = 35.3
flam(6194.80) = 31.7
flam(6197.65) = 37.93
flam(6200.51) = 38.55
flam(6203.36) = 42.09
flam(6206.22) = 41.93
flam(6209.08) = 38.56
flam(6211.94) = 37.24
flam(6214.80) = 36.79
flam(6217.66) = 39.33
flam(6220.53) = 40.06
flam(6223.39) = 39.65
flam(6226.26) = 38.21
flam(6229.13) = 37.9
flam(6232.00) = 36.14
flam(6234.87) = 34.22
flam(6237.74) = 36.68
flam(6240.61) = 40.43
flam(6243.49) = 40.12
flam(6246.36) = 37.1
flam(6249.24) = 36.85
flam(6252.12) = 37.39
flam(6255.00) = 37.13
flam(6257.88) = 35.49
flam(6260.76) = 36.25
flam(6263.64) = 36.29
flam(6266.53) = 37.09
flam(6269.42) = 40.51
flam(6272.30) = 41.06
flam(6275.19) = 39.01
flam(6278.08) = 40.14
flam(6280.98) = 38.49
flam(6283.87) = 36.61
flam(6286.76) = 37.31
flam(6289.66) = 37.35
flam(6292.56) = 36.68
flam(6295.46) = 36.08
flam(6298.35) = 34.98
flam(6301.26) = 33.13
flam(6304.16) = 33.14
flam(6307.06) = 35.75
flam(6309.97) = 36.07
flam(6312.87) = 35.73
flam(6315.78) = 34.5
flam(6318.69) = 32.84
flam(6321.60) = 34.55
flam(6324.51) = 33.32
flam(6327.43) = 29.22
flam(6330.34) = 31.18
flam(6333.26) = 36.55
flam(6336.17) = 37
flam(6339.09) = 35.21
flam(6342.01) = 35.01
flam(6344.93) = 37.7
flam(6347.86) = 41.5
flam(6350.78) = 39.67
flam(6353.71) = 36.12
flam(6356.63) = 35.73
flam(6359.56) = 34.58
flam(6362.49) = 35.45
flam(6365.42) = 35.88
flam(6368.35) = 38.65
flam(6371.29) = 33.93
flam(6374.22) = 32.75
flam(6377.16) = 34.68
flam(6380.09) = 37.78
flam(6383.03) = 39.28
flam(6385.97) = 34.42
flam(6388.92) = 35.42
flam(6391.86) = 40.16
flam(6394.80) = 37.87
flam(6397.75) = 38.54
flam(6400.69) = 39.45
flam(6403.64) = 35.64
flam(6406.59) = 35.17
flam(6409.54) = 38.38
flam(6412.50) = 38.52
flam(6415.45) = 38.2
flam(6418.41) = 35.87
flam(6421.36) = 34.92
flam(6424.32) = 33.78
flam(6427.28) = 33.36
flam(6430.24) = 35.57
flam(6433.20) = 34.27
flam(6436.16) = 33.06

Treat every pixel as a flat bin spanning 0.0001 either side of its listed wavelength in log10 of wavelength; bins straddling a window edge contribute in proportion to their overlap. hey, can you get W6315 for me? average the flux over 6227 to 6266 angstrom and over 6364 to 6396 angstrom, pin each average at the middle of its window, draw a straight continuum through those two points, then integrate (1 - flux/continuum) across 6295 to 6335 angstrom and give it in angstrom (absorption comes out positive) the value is 3.0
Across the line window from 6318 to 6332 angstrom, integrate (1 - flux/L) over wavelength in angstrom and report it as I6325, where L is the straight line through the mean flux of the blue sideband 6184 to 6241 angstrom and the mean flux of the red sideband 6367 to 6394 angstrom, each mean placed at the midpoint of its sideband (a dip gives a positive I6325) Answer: 1.76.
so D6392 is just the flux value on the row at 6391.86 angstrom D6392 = 40.16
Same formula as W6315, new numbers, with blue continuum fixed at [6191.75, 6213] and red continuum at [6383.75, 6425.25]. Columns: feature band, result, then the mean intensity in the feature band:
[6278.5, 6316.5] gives 1.60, 36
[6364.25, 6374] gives 0.38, 35.7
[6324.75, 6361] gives 1.55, 35.7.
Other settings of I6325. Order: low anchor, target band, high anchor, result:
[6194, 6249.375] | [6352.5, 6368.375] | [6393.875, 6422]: 0.7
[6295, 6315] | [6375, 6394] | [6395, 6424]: -0.1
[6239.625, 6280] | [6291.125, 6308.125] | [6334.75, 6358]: 1.3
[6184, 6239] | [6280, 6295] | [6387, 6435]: 0.1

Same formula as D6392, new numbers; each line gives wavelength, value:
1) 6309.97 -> 36.07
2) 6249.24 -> 36.85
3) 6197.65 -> 37.93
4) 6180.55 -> 44.77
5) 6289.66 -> 37.35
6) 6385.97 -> 34.42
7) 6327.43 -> 29.22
